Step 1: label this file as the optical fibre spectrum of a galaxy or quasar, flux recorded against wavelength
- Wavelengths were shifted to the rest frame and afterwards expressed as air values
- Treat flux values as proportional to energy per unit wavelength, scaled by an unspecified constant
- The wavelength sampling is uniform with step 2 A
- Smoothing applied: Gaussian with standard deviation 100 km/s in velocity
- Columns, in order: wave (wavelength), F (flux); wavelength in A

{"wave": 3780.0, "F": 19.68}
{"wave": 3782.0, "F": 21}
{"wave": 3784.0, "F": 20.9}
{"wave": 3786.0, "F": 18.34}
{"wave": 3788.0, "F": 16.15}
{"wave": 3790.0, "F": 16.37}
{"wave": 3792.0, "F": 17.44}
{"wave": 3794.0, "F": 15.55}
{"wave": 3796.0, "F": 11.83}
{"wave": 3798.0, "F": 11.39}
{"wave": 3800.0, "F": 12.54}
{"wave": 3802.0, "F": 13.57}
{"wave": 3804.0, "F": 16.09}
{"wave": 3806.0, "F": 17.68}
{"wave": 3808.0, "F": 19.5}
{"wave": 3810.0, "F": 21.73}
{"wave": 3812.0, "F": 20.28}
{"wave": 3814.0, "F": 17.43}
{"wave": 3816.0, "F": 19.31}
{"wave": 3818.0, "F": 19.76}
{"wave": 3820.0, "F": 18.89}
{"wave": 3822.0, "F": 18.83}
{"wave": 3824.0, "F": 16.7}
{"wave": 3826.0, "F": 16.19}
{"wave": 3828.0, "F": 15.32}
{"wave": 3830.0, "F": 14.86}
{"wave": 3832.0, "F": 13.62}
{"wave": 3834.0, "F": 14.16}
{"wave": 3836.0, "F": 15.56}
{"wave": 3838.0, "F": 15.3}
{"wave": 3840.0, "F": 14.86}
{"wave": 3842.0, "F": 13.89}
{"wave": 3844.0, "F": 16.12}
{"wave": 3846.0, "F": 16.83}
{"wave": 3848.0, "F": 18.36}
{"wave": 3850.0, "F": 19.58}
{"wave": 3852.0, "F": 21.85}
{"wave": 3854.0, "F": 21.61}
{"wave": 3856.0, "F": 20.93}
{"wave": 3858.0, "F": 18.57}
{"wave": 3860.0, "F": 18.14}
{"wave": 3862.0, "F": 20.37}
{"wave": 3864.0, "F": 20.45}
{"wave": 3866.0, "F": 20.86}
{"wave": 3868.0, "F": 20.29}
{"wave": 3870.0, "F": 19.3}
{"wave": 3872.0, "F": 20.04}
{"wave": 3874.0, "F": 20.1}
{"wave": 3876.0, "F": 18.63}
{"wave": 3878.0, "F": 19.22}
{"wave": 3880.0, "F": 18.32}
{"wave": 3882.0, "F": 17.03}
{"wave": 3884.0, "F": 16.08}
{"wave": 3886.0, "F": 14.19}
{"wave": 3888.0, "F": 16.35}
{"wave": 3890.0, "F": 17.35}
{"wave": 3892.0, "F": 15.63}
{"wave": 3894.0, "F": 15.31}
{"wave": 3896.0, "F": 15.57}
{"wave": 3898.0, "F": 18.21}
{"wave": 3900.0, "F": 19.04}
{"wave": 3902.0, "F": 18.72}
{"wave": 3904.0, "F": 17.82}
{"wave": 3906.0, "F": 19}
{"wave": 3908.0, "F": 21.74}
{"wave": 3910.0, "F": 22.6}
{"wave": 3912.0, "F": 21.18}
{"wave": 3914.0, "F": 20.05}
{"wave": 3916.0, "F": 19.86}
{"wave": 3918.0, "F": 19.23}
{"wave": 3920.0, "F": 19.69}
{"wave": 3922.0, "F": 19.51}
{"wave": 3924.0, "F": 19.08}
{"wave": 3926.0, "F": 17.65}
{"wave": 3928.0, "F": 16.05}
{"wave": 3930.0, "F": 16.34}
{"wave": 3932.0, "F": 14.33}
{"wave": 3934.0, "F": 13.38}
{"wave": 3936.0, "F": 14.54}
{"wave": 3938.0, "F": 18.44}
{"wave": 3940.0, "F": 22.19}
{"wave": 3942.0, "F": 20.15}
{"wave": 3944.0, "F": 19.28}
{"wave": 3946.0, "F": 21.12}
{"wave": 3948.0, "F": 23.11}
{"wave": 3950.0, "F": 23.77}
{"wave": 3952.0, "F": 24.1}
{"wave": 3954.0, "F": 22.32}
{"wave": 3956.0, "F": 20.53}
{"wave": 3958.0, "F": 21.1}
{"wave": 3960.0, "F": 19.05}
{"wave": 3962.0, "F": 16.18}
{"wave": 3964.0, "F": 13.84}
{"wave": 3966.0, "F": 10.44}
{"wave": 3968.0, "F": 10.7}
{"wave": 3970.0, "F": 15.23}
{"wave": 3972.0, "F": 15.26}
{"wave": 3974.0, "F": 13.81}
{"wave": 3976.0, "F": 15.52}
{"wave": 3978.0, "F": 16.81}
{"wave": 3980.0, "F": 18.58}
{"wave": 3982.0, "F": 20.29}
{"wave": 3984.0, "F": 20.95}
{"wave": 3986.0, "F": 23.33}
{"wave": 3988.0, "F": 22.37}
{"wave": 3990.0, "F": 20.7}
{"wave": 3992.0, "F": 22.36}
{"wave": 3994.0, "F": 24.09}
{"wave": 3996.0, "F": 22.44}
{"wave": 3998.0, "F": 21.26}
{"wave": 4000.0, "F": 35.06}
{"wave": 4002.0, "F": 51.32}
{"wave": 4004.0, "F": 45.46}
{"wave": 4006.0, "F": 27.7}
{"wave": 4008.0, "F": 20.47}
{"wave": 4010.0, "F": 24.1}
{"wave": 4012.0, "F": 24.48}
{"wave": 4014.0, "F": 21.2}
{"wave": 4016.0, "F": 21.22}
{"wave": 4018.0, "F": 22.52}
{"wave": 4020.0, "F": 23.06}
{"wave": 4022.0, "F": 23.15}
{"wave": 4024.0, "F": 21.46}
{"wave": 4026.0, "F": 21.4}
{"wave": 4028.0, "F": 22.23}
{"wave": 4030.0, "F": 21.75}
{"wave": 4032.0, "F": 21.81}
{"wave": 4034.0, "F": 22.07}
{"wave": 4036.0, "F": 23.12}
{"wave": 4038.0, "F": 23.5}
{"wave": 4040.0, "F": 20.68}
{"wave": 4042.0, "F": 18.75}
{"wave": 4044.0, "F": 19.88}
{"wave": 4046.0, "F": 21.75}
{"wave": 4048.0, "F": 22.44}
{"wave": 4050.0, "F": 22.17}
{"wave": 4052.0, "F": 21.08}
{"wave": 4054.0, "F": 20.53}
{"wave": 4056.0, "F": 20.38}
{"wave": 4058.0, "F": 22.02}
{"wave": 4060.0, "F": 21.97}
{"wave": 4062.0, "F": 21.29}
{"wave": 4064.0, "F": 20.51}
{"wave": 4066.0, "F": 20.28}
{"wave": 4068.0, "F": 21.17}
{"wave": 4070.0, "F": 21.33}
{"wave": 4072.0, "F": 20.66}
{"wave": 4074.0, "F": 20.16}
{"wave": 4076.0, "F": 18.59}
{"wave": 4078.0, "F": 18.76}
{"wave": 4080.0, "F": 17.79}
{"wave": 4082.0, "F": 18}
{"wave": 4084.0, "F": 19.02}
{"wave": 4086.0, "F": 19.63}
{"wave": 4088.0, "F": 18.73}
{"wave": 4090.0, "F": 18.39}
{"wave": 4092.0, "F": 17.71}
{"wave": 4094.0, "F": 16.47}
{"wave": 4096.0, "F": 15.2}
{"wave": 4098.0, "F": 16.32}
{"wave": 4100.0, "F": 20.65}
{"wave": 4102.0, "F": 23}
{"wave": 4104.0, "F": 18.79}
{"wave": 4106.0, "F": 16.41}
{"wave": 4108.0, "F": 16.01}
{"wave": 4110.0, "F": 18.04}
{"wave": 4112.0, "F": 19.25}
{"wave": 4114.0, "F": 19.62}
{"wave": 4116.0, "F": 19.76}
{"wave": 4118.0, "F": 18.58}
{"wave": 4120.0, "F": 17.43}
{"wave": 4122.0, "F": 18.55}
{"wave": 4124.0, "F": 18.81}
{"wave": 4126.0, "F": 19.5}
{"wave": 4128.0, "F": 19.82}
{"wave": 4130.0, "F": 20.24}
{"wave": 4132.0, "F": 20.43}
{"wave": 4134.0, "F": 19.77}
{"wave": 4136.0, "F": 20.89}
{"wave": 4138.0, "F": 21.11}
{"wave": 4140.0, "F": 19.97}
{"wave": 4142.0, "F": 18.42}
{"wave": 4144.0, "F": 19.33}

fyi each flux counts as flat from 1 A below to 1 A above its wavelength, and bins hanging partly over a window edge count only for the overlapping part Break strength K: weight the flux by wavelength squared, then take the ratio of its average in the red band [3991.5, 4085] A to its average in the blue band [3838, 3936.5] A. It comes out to 1.4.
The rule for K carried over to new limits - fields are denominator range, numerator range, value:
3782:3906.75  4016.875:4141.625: 1.29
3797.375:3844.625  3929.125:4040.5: 1.42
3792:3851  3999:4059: 1.64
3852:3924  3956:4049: 1.22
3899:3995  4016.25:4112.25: 1.14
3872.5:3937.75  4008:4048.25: 1.31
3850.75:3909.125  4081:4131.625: 1.12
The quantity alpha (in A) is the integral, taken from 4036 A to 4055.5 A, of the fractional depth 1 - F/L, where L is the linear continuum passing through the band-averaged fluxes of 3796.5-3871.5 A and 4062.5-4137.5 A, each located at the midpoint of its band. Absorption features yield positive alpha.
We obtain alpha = -2.62 A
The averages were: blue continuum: 17.6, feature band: 21.3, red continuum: 19.1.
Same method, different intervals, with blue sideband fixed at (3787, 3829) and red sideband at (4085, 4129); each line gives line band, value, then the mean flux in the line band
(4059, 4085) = -2.39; 20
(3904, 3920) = -2.69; 20.3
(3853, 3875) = -3.80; 20.1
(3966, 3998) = -1.54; 18.6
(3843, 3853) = -0.90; 18.5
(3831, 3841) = 1.33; 14.7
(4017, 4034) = -3.91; 22.2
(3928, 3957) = -3.08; 19.4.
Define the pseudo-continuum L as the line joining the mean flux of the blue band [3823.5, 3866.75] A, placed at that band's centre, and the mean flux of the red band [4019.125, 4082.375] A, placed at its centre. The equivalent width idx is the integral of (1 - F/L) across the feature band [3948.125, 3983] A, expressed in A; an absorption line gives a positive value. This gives 3.41 A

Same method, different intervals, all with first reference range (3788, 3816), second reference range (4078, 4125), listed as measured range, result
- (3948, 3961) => -3.4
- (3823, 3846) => 1.9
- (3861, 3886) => -3.2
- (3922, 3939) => 0.8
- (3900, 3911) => -1.8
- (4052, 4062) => -1.7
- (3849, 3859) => -2.3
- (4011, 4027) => -4.0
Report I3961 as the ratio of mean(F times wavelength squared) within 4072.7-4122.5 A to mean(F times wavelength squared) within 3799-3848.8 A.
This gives 1.3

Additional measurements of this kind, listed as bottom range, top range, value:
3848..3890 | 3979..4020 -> 1.43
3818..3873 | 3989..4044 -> 1.50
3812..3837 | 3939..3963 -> 1.33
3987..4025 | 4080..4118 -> 0.74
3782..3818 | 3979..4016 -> 1.68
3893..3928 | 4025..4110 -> 1.14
